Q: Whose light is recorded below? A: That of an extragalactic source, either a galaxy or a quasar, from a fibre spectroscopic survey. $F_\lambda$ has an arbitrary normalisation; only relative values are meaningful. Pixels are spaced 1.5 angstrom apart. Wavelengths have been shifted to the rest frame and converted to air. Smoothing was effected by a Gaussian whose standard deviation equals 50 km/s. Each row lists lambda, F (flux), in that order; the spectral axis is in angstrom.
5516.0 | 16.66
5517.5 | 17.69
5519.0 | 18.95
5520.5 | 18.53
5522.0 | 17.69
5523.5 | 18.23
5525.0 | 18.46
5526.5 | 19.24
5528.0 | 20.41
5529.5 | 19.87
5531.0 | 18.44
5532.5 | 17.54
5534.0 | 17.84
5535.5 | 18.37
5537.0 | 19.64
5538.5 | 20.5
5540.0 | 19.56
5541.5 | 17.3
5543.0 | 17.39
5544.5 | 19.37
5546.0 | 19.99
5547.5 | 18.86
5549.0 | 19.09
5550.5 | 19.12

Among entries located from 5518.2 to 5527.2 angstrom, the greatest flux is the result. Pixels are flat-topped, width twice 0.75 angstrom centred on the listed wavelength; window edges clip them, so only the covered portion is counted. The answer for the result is 19.24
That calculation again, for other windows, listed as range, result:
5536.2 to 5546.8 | 20.5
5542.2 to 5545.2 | 19.37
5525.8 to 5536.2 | 20.41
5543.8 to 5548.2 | 19.99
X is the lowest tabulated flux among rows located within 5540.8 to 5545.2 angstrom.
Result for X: 17.3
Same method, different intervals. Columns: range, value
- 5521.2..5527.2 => 17.69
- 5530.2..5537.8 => 17.54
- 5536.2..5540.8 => 19.56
